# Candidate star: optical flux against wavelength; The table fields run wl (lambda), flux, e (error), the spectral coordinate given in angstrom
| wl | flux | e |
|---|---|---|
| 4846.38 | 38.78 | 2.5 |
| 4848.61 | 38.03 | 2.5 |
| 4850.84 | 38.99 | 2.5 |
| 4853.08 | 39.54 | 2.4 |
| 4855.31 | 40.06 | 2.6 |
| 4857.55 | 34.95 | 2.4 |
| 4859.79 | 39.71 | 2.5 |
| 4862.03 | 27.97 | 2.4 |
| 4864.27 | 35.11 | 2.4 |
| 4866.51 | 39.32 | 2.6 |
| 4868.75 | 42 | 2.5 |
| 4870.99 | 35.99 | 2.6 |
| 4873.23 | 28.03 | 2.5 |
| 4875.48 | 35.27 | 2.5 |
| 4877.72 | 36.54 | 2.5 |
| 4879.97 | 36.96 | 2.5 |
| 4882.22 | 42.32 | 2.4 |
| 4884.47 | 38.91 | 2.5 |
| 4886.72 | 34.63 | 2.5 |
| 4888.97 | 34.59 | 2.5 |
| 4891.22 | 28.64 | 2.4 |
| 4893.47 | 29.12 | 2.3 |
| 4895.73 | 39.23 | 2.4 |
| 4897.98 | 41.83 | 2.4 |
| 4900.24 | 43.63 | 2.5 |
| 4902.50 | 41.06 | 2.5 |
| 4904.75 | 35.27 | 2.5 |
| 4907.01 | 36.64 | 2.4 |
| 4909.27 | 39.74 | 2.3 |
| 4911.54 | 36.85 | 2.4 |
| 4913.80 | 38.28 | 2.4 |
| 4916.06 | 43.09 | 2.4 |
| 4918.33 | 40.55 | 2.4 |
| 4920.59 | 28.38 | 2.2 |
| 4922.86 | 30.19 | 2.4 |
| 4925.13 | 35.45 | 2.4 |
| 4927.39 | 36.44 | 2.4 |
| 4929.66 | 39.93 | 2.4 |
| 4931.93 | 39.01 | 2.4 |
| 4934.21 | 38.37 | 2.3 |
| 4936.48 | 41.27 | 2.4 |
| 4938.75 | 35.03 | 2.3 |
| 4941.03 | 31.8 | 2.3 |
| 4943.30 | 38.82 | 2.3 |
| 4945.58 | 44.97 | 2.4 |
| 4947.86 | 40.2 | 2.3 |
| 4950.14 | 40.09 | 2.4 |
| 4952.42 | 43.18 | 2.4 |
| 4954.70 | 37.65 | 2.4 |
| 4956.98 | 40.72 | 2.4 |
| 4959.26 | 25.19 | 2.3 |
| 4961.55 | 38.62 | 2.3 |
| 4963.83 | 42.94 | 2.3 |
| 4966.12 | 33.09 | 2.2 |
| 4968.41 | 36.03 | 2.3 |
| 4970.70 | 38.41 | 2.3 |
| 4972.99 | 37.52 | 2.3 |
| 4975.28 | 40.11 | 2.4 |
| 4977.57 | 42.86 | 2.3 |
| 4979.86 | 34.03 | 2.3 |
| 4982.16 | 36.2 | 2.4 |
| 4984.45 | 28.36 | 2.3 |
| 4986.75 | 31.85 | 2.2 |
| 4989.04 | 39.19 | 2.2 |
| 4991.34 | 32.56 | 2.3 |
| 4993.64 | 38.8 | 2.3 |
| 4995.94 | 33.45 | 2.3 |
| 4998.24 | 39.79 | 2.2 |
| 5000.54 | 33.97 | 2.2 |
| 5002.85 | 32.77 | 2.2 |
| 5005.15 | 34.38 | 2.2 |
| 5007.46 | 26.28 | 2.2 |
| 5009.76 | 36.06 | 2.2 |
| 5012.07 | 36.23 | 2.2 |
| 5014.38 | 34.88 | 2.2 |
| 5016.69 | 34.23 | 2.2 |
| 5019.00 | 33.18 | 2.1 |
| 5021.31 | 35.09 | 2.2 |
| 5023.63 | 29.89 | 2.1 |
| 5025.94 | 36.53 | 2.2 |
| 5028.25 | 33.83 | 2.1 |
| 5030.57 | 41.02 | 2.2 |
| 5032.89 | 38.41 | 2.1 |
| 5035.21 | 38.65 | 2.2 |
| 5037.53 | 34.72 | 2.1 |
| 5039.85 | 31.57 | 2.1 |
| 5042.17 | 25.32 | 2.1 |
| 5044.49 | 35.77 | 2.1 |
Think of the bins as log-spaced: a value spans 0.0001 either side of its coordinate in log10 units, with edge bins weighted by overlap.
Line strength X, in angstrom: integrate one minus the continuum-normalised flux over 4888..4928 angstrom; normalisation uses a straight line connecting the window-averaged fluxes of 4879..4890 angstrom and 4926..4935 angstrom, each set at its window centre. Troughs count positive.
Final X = 1.4 angstrom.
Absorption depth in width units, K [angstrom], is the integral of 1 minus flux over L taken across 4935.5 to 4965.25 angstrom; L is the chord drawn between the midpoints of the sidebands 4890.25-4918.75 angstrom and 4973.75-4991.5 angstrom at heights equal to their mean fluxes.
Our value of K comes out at -1.4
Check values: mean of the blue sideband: 38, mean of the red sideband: 35.9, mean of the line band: 38.4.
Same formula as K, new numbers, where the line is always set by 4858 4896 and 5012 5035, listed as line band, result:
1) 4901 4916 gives -1.3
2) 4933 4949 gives -1.4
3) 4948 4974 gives -1.7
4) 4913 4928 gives -0.2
